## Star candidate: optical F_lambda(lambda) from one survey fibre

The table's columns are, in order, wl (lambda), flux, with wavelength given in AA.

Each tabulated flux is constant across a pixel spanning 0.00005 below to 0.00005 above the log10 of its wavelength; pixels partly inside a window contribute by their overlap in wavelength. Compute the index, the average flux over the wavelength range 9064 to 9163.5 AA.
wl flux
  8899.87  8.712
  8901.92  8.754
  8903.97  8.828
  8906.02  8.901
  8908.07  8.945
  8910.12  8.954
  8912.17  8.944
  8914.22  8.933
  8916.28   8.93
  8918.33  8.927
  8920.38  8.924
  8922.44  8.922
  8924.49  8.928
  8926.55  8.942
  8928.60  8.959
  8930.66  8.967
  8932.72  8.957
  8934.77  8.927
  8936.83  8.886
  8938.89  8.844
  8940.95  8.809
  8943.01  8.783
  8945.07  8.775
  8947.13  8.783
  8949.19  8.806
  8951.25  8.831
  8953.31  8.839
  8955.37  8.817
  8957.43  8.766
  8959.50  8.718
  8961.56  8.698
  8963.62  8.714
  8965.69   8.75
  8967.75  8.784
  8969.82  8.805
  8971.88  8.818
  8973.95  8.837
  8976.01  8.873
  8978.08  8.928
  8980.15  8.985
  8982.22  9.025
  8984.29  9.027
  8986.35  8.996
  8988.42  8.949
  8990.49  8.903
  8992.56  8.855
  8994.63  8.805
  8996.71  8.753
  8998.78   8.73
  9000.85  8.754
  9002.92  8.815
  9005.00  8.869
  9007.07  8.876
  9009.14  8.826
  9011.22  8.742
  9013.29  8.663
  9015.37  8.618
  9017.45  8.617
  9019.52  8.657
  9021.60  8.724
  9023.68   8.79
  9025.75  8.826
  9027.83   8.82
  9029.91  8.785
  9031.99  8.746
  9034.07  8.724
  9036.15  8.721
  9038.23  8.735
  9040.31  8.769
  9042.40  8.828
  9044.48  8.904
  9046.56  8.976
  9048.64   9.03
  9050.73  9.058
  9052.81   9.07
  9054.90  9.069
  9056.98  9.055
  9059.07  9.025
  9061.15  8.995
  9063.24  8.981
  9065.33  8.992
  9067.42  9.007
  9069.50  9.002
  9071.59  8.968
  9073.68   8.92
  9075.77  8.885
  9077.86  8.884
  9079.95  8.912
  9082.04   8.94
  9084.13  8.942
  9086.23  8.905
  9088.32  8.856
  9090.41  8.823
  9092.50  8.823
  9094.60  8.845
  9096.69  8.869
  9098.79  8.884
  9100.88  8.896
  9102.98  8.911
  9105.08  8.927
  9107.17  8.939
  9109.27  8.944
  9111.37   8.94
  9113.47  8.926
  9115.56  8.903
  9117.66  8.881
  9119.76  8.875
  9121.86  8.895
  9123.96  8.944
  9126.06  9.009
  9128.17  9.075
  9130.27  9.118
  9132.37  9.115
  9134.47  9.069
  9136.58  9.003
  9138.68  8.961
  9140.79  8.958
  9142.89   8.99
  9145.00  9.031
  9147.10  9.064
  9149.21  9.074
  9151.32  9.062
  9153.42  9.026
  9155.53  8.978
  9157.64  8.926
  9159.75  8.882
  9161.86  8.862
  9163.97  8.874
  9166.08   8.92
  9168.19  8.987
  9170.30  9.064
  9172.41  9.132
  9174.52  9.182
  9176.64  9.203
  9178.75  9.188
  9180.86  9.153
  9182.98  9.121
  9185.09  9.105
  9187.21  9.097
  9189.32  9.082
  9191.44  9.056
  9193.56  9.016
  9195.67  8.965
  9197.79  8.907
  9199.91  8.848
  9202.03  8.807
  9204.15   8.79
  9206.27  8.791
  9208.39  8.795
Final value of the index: 8.95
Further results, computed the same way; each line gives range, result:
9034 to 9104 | 8.92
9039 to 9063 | 8.98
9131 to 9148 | 9.03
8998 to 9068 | 8.85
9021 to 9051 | 8.82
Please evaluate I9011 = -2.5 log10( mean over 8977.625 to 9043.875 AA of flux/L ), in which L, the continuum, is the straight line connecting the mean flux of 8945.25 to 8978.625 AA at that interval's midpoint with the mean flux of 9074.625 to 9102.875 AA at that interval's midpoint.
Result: 0.00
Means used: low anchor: 8.8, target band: 8.81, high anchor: 8.88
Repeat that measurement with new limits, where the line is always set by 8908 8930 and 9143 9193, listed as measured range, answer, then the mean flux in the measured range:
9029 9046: 0.03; 8.78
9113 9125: 0.01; 8.91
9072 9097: 0.01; 8.89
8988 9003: 0.02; 8.82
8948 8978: 0.02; 8.8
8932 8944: 0.01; 8.87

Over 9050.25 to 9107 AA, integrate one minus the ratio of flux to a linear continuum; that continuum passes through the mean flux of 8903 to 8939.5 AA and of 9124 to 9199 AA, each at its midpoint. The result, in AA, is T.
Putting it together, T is 0.3 AA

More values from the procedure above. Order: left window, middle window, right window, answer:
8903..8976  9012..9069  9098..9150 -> 0.4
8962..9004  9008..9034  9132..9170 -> 0.4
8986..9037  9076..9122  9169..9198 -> 0.2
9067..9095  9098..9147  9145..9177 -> 0.0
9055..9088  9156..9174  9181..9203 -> 0.1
